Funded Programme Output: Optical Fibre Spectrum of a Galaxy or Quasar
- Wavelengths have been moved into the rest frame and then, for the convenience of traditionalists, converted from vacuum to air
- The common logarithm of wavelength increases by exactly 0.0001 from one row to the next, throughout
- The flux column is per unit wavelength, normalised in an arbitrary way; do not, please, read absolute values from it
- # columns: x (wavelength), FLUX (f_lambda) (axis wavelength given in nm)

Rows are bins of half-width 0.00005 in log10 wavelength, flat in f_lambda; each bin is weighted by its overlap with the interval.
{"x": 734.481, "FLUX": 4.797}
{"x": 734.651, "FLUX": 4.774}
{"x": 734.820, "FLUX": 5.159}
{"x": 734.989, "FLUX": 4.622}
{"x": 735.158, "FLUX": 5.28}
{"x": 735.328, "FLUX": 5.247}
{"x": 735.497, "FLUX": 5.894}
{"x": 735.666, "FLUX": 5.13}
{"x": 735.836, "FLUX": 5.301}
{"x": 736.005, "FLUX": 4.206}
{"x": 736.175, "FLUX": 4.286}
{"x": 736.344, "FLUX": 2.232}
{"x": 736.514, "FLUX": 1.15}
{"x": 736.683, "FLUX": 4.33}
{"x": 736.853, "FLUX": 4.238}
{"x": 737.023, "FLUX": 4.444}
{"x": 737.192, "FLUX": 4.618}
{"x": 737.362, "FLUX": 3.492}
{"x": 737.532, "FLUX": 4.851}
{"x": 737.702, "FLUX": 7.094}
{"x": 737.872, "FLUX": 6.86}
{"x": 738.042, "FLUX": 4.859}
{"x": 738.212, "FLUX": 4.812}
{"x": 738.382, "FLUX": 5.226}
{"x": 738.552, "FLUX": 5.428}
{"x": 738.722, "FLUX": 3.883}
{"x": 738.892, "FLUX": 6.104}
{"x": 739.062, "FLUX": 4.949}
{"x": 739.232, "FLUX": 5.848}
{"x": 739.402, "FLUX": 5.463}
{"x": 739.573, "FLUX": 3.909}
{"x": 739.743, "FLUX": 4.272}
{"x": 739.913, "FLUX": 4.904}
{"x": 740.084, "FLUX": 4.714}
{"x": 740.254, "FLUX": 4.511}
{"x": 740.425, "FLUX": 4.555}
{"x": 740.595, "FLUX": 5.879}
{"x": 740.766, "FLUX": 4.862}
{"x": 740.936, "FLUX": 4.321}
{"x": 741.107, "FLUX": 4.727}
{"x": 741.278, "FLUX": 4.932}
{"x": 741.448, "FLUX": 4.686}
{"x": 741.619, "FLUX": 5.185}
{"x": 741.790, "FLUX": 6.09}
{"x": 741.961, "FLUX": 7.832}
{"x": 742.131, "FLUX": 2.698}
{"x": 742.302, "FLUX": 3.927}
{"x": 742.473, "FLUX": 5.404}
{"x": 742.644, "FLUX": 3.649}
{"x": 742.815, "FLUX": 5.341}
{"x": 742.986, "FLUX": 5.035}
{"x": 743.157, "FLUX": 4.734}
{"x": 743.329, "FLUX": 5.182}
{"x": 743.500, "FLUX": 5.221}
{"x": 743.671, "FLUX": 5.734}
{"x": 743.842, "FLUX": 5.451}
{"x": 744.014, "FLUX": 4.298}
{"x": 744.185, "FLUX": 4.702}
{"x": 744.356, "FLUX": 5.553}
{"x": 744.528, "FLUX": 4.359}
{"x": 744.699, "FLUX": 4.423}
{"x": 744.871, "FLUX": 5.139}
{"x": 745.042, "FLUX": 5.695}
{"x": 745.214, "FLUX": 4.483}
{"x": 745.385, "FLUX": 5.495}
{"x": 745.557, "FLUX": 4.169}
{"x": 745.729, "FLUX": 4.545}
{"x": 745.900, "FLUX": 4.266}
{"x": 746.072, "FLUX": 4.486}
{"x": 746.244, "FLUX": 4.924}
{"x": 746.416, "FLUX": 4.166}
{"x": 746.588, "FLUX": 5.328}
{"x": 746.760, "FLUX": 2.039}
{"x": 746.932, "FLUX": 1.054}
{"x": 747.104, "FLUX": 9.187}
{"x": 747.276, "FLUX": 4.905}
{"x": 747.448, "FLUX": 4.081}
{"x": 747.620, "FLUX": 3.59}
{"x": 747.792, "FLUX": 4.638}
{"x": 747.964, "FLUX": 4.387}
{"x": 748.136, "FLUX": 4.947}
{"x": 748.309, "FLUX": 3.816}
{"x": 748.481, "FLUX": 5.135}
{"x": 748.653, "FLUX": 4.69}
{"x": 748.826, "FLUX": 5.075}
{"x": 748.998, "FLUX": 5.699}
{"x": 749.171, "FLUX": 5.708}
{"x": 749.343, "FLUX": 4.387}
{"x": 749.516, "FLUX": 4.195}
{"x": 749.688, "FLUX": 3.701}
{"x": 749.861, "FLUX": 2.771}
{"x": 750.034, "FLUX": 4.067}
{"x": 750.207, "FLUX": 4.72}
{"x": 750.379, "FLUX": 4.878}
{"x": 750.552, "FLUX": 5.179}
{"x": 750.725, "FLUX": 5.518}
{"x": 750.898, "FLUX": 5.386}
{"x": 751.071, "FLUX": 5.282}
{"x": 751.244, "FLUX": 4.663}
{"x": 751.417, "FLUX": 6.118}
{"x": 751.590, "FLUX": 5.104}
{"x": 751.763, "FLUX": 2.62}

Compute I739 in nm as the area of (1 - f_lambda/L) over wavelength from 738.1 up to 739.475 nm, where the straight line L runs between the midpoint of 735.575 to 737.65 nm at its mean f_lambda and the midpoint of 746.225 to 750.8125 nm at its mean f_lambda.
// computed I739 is -0.34 nm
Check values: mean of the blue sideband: 4.08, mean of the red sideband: 4.54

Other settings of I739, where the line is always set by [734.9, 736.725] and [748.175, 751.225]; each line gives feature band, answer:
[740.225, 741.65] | -0.12 nm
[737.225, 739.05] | -0.34 nm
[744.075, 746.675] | -0.10 nm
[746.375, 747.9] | 0.10 nm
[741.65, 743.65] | -0.23 nm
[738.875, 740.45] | -0.16 nm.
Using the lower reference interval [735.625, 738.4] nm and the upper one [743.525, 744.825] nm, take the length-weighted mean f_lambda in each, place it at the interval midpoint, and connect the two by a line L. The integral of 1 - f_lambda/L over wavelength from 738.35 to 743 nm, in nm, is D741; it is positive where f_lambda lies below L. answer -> -0.199 nm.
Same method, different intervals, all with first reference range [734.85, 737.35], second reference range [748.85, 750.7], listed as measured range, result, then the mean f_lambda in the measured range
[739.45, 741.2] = -0.10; 4.68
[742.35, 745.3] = -0.31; 4.95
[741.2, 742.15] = -0.21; 5.42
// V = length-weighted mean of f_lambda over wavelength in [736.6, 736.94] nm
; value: 4.28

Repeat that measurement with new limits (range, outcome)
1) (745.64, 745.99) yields 4.41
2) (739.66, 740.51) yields 4.59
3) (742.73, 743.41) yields 5.07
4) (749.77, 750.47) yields 4.11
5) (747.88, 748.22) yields 4.67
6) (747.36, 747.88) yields 4.11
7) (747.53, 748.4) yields 4.28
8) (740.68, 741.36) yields 4.71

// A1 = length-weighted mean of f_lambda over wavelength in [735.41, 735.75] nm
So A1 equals 5.52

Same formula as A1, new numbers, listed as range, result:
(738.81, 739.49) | 5.58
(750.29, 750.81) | 5.19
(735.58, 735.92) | 5.22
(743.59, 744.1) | 5.15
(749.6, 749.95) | 3.25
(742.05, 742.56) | 4.02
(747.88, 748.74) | 4.59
